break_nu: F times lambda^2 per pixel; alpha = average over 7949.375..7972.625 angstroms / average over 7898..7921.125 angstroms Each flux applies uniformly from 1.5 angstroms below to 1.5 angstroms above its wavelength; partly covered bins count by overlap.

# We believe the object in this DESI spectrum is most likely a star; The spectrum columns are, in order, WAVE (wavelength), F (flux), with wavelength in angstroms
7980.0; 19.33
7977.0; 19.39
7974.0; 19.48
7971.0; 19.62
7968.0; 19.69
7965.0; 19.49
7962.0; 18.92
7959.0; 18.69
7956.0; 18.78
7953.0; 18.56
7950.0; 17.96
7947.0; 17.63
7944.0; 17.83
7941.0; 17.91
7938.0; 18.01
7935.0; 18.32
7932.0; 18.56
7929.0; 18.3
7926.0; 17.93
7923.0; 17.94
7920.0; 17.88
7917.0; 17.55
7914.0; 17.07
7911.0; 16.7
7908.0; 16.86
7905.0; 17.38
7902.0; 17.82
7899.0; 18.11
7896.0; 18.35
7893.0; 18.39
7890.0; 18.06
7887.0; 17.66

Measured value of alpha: 1.11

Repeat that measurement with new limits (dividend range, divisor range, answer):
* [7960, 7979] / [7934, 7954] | 1.08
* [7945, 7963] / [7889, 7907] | 1.04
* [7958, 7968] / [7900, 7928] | 1.11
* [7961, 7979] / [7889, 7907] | 1.10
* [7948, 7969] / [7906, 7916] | 1.12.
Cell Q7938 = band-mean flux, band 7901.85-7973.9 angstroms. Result 18.2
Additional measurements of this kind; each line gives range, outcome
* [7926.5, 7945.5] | 18.1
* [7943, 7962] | 18.3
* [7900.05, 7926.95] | 17.5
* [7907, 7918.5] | 17.1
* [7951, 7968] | 18.9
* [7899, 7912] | 17.3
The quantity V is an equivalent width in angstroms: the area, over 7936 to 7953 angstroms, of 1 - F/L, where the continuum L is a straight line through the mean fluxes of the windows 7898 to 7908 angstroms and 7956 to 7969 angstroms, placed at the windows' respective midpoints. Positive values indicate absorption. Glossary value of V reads 0.7 angstroms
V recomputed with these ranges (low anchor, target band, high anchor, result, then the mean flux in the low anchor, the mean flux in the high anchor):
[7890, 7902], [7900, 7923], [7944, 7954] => 0.96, 18.2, 18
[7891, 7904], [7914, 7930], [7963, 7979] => 0.66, 18.1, 19.5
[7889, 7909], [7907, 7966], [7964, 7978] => 2.21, 17.9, 19.5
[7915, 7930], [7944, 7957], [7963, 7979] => 0.45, 17.9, 19.5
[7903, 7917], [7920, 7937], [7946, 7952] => -0.69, 17.1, 17.9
